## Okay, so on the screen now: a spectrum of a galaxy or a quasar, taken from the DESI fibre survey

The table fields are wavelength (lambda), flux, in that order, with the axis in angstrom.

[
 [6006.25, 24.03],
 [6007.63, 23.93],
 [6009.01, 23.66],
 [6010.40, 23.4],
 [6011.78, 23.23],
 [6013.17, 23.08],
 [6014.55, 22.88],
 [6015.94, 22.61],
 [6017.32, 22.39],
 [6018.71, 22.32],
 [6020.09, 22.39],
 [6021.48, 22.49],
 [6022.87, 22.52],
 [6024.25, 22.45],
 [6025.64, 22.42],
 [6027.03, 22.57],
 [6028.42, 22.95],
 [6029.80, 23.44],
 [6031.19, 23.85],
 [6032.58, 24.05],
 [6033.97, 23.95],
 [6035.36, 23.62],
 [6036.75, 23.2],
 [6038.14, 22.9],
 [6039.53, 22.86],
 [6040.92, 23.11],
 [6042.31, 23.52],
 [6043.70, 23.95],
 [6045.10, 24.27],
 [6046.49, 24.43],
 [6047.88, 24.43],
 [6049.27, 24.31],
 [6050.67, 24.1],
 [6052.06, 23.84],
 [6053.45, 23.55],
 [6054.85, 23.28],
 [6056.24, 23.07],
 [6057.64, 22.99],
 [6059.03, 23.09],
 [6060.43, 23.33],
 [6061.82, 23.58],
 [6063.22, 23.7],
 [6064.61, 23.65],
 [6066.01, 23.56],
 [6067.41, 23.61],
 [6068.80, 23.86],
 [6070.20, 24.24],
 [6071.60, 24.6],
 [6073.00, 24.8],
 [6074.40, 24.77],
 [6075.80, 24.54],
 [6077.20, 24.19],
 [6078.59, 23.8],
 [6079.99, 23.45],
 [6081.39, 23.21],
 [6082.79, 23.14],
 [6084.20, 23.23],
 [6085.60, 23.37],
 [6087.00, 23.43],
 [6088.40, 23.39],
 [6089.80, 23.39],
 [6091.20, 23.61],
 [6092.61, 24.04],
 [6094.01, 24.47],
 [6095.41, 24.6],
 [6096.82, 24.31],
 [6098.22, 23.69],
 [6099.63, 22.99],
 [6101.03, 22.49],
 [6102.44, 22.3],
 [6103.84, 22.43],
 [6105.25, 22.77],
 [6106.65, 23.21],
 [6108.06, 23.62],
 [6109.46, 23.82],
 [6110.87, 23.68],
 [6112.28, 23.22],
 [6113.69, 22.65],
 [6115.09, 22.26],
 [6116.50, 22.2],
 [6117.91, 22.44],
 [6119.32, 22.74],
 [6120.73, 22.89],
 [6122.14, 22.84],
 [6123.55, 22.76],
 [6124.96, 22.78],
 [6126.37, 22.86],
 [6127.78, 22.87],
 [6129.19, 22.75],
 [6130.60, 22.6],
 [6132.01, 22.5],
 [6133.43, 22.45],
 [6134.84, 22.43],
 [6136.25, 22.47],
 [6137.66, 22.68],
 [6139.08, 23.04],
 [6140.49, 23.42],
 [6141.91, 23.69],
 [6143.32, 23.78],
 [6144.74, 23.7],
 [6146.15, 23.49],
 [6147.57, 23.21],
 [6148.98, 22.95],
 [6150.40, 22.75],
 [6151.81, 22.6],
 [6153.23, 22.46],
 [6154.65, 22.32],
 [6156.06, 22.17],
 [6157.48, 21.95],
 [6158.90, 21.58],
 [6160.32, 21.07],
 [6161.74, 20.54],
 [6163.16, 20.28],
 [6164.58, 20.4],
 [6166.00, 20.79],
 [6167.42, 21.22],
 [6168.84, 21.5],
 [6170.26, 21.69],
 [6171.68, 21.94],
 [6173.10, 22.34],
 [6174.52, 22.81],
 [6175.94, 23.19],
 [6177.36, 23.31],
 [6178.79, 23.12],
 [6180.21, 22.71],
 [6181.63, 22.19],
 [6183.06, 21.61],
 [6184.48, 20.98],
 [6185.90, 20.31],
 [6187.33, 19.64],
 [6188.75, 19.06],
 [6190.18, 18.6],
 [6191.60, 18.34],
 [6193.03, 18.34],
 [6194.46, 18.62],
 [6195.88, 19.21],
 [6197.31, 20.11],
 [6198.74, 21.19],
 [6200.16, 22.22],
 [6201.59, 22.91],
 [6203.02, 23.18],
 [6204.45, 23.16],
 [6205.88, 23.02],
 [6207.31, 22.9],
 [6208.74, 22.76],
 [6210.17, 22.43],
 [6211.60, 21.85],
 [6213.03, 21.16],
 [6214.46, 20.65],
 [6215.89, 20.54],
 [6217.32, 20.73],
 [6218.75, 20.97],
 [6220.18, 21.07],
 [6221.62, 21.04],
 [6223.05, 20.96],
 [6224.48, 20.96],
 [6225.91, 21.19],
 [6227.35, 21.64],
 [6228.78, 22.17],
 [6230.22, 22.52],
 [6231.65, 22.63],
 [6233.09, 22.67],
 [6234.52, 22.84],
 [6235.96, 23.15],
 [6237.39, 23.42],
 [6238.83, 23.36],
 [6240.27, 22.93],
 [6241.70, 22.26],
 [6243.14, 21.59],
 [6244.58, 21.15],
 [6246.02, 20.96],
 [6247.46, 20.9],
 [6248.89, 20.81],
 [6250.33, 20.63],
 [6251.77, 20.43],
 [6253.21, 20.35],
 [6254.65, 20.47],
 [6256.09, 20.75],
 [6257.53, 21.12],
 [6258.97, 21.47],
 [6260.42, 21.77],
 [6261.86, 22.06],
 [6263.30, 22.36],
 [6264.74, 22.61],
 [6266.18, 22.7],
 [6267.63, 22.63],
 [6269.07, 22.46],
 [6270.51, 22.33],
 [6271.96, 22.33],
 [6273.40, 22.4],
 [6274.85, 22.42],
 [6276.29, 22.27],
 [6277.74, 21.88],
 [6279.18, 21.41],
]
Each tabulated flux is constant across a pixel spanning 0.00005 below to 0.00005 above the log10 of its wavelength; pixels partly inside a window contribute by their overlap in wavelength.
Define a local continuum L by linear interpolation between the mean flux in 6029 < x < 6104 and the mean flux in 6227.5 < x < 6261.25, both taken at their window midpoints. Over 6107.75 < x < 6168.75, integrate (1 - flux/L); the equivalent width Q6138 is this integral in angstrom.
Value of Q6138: 1.0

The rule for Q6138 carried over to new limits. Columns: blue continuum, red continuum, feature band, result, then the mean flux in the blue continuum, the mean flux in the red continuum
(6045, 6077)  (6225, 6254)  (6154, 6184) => 1.10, 23.9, 21.9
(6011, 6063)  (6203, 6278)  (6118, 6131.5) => -0.06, 23.3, 21.9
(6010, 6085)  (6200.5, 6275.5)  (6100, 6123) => 0.08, 23.5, 21.9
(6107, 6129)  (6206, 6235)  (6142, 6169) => 0.46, 22.9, 21.7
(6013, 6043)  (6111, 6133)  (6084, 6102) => -0.64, 23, 22.7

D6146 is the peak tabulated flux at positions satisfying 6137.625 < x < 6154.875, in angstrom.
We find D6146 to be 23.78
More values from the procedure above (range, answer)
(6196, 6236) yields 23.18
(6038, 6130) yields 24.8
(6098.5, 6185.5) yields 23.82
